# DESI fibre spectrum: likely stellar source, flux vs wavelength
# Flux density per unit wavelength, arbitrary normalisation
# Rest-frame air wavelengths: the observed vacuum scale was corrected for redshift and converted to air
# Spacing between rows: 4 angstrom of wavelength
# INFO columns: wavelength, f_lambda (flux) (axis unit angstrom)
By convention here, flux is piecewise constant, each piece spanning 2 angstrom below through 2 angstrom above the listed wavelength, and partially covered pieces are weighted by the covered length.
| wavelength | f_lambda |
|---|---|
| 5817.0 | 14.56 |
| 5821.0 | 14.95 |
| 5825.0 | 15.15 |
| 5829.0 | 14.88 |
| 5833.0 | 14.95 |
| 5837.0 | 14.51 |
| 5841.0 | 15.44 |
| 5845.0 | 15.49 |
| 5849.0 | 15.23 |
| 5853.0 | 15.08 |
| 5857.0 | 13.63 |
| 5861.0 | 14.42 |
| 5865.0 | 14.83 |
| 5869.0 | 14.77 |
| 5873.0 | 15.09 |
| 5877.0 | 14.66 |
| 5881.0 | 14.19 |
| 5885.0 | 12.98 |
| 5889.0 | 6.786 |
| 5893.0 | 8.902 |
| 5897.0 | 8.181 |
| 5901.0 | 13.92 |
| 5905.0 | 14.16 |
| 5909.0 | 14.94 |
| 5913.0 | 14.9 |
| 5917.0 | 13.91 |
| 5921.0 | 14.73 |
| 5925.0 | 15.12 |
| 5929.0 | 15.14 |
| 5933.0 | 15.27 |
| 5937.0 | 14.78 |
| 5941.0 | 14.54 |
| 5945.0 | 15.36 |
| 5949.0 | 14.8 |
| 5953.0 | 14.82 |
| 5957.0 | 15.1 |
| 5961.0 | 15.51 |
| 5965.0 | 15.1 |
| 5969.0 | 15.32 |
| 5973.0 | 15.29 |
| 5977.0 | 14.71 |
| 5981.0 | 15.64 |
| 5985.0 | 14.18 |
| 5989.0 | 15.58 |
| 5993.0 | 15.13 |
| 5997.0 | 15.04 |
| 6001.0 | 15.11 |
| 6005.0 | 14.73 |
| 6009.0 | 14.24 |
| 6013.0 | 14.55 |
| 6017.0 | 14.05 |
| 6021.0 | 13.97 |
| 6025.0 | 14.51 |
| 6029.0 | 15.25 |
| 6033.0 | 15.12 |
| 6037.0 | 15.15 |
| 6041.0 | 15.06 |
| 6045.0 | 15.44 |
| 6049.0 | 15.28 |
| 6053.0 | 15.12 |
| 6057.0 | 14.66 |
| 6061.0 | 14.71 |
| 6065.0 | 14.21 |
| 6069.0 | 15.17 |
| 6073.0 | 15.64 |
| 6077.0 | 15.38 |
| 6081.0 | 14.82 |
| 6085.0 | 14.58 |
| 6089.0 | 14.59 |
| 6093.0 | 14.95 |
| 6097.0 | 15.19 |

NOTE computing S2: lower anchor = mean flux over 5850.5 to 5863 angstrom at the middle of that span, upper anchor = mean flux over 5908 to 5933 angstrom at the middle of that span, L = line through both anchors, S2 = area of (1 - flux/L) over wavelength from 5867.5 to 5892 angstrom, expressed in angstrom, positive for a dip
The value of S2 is 2.8 angstrom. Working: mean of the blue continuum 14.4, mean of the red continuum 14.8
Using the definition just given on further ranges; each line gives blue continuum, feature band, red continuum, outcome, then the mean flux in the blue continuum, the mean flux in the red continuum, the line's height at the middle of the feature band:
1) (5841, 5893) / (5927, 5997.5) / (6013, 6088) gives -3.51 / 13.8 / 14.9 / 14.4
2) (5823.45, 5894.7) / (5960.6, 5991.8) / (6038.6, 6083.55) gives -1.20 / 14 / 15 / 14.6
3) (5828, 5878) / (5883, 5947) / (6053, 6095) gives 6.49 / 14.8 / 14.9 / 14.9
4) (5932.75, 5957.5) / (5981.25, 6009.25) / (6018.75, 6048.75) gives -0.02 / 14.9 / 14.9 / 14.9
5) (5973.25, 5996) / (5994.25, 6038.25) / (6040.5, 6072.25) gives 0.95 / 15.1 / 15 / 15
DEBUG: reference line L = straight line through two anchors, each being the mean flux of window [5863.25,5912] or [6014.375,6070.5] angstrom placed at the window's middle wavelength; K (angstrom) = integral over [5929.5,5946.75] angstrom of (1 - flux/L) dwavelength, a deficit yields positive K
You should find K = -2.0 angstrom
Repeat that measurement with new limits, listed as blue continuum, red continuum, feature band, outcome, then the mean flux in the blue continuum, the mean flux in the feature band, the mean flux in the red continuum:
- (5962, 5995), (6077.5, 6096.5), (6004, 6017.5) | 0.57 angstrom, 15.1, 14.4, 14.8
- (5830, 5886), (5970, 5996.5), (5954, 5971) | -0.23 angstrom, 14.7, 15.2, 15.1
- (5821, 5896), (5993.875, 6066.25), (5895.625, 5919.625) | 1.10 angstrom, 13.9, 13.5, 14.8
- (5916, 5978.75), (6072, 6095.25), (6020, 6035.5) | 0.21 angstrom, 15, 14.8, 15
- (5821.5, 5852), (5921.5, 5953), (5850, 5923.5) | 8.10 angstrom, 15.1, 13.4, 15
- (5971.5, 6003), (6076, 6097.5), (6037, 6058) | -0.25 angstrom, 15.1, 15.1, 14.9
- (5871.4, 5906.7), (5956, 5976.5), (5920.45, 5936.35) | -1.63 angstrom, 12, 15.1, 15.2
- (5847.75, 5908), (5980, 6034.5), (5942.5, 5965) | -1.61 angstrom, 13.1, 15.1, 14.8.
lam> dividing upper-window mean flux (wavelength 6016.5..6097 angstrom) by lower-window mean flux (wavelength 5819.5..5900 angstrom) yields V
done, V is 1.09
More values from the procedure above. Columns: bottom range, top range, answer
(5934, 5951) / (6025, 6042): 1.01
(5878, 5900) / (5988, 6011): 1.41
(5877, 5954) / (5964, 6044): 1.10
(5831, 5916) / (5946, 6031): 1.09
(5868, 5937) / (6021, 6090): 1.12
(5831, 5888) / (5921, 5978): 1.04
